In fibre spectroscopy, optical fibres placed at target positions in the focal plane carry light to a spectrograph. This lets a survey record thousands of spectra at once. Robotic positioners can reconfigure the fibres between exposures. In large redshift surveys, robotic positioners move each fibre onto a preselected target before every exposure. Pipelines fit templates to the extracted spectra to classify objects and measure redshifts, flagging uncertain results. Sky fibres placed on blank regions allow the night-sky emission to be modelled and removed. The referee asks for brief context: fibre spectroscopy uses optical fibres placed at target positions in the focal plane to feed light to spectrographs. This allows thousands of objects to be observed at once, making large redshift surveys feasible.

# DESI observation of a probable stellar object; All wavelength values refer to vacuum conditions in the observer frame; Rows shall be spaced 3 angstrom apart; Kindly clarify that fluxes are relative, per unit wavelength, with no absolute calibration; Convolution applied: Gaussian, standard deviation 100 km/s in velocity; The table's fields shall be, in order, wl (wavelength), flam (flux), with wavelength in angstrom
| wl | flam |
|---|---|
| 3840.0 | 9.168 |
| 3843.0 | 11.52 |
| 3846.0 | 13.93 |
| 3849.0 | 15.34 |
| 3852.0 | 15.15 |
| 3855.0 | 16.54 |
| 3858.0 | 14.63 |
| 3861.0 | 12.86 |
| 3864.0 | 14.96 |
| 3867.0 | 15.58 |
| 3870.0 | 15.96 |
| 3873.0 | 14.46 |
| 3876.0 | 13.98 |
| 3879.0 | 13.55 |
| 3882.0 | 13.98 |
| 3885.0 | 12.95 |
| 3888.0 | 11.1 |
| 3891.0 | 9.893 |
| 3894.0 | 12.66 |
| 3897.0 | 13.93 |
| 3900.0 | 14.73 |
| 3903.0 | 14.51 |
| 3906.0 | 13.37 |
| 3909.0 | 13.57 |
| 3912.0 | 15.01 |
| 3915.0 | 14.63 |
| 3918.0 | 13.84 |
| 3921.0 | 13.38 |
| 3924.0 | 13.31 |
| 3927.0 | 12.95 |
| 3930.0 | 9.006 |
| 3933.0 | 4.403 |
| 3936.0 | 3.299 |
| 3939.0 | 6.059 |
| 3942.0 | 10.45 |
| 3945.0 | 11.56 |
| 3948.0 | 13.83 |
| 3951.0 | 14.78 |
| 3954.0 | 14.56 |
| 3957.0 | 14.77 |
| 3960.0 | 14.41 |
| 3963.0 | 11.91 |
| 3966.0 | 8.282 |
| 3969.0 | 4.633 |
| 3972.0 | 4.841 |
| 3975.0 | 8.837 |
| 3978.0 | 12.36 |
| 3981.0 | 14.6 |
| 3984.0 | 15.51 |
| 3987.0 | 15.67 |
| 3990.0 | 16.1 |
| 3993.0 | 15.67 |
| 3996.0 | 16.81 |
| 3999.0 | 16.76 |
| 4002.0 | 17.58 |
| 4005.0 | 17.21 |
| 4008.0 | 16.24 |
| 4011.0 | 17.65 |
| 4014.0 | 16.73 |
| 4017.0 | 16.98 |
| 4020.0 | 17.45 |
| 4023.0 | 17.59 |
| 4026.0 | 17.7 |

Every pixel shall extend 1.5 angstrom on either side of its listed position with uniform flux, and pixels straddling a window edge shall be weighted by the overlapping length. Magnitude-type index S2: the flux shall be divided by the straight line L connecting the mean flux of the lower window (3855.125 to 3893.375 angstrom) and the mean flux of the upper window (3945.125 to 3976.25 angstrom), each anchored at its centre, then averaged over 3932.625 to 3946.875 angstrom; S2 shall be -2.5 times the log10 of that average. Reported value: 0.48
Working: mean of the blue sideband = 13.7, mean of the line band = 7.55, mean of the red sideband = 11.1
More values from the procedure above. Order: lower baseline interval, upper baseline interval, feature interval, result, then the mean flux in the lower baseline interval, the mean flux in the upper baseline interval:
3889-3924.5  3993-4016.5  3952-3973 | 0.392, 13.5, 16.9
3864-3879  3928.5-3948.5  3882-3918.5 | -0.136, 14.8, 8.1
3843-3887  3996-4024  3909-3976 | 0.401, 14.4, 17.1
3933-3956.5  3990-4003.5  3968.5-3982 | 0.478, 10.4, 16.6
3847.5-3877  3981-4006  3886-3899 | 0.258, 15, 16.3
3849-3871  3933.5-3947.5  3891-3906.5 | -0.159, 15.1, 8.02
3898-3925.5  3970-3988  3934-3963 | 0.111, 14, 11.7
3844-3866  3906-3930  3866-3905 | 0.040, 14.7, 13.5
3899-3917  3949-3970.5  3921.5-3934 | 0.277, 14.3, 12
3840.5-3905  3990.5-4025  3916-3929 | 0.133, 13.8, 17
